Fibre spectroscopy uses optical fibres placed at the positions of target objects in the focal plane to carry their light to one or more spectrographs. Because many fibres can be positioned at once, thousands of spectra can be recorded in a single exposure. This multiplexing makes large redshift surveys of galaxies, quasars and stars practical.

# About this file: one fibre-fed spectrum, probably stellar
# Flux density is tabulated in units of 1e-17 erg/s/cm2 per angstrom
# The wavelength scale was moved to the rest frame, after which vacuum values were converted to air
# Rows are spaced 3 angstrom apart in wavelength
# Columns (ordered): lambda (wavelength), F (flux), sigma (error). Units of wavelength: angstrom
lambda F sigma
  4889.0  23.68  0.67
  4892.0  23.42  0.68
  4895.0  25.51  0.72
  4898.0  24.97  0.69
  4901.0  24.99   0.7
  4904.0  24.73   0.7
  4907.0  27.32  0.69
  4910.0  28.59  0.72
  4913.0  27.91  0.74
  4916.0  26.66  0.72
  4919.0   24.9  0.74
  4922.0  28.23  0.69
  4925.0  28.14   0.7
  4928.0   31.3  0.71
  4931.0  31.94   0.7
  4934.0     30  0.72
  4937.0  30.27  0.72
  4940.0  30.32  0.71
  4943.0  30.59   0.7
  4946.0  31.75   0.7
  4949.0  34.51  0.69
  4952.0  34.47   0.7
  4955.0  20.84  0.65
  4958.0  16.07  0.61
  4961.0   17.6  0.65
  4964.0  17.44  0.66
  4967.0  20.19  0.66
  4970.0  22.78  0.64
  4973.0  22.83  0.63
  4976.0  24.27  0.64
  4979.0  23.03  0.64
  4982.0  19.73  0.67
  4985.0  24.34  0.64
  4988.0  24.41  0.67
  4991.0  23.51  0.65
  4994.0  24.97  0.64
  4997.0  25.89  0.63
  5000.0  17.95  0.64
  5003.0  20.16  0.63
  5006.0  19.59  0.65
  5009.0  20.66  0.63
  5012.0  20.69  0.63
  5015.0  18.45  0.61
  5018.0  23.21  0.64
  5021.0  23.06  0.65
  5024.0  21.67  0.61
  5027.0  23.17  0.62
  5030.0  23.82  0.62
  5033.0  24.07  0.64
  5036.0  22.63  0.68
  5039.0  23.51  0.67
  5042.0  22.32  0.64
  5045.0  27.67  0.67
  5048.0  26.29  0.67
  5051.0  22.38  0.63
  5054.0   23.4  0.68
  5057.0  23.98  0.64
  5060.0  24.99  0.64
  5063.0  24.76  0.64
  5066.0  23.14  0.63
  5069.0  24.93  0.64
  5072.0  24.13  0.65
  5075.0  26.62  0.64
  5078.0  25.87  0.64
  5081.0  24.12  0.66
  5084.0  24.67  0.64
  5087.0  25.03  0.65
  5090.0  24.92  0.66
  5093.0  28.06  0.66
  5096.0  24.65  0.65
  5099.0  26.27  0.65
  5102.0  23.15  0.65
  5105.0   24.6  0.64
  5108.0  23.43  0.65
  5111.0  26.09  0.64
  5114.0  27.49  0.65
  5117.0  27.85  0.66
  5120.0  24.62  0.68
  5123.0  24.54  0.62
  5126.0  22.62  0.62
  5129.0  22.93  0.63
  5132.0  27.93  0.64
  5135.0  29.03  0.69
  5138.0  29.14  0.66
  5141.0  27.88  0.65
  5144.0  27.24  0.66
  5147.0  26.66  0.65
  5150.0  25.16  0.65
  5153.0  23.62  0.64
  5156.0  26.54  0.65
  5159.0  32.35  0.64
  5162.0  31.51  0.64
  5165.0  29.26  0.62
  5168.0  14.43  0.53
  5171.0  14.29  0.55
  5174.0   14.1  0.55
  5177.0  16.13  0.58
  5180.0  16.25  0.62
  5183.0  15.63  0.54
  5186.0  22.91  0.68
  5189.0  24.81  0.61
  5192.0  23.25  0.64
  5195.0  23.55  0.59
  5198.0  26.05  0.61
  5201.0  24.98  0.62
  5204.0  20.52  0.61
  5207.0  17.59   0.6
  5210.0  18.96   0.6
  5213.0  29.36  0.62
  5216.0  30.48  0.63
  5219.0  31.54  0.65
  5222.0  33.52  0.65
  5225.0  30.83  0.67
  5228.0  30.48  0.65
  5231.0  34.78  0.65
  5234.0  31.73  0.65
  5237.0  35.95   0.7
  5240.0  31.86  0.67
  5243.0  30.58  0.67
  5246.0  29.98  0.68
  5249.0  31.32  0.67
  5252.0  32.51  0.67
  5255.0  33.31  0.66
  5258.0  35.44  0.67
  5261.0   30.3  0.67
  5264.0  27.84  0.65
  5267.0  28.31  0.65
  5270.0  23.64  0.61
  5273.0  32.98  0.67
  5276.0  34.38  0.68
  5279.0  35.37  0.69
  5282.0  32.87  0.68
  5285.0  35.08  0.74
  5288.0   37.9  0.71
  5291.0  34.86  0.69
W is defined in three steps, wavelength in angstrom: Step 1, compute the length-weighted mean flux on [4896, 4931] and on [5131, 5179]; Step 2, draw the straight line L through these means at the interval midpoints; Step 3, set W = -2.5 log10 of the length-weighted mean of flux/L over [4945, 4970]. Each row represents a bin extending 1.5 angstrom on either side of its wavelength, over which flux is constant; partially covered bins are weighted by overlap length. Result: 0.125 mag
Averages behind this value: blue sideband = 27.3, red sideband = 24.6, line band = 23.9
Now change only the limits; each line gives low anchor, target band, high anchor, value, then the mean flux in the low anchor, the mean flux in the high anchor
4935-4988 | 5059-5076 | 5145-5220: -0.03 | 24.8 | 23.2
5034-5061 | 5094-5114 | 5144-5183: -0.08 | 24.1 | 22.4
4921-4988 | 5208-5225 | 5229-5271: 0.08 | 25.9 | 31.3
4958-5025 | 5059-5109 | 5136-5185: -0.11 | 21.5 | 23.2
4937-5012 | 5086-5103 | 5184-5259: 0.03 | 23.7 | 28.5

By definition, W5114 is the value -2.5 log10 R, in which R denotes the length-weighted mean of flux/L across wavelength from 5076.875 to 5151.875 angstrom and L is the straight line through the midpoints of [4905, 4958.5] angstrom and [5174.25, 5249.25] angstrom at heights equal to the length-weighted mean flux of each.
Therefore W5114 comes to 0.06 mag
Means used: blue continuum 28.7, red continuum 26.2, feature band 25.7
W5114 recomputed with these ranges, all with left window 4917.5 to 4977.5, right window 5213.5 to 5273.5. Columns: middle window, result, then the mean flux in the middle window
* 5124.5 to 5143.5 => 0.11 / 26.6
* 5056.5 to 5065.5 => 0.16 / 24.5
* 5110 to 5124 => 0.12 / 26.2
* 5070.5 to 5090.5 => 0.14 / 25.1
